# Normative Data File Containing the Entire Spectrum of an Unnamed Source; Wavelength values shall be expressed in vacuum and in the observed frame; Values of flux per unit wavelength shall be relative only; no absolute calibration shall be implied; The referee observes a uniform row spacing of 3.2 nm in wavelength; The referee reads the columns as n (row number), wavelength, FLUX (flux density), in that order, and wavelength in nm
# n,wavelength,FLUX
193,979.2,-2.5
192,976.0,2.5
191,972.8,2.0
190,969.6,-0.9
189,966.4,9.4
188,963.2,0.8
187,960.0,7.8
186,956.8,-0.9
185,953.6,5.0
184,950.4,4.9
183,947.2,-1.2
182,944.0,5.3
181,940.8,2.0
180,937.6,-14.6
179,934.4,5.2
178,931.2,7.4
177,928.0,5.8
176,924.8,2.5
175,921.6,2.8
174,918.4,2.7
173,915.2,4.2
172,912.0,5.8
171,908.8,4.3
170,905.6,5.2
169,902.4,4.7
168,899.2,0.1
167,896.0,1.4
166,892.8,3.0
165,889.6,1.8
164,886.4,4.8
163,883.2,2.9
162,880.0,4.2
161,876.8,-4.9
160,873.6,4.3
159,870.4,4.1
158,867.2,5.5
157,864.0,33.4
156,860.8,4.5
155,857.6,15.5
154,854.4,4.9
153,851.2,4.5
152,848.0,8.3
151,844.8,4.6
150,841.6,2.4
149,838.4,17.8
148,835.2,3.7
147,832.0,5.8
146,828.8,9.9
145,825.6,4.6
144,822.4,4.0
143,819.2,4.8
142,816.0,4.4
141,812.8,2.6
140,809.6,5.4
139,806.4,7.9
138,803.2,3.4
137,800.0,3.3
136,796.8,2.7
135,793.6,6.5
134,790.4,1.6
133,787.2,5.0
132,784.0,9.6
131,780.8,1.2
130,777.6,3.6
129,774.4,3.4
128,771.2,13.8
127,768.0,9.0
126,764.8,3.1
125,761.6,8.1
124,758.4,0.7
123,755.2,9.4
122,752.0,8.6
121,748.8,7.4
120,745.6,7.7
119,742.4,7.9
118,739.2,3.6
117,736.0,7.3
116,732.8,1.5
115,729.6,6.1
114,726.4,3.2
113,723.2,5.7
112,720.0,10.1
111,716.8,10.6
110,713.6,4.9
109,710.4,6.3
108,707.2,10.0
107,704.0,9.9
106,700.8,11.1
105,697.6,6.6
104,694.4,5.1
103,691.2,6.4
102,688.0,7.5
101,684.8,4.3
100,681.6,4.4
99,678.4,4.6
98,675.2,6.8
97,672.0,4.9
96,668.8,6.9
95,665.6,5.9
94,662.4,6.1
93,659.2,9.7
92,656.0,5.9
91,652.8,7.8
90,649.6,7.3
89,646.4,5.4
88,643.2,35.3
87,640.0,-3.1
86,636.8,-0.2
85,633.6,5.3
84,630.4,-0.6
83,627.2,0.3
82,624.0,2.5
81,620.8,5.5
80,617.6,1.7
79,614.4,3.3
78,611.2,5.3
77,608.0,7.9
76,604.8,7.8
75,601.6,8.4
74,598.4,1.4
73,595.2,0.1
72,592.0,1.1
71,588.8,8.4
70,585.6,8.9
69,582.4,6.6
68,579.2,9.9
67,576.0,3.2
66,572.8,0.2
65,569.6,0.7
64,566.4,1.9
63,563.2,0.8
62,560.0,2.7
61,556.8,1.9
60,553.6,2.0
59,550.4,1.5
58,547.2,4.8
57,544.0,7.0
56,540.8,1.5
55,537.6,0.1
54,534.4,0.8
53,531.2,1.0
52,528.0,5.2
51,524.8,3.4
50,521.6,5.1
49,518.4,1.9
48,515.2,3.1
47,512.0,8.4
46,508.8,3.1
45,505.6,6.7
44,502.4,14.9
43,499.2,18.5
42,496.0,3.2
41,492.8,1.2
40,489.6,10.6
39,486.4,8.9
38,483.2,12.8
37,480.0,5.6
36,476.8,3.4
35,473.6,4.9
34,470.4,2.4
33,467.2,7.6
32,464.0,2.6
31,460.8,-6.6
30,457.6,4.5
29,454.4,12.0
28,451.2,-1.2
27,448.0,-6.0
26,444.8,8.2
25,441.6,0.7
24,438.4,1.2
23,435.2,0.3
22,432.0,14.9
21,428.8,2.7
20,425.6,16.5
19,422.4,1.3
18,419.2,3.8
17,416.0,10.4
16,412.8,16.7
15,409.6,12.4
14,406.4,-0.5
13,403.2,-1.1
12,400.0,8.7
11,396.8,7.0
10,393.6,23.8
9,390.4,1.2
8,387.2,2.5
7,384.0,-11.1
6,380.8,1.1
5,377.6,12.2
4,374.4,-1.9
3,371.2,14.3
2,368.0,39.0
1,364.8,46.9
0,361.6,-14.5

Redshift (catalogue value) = 0.73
